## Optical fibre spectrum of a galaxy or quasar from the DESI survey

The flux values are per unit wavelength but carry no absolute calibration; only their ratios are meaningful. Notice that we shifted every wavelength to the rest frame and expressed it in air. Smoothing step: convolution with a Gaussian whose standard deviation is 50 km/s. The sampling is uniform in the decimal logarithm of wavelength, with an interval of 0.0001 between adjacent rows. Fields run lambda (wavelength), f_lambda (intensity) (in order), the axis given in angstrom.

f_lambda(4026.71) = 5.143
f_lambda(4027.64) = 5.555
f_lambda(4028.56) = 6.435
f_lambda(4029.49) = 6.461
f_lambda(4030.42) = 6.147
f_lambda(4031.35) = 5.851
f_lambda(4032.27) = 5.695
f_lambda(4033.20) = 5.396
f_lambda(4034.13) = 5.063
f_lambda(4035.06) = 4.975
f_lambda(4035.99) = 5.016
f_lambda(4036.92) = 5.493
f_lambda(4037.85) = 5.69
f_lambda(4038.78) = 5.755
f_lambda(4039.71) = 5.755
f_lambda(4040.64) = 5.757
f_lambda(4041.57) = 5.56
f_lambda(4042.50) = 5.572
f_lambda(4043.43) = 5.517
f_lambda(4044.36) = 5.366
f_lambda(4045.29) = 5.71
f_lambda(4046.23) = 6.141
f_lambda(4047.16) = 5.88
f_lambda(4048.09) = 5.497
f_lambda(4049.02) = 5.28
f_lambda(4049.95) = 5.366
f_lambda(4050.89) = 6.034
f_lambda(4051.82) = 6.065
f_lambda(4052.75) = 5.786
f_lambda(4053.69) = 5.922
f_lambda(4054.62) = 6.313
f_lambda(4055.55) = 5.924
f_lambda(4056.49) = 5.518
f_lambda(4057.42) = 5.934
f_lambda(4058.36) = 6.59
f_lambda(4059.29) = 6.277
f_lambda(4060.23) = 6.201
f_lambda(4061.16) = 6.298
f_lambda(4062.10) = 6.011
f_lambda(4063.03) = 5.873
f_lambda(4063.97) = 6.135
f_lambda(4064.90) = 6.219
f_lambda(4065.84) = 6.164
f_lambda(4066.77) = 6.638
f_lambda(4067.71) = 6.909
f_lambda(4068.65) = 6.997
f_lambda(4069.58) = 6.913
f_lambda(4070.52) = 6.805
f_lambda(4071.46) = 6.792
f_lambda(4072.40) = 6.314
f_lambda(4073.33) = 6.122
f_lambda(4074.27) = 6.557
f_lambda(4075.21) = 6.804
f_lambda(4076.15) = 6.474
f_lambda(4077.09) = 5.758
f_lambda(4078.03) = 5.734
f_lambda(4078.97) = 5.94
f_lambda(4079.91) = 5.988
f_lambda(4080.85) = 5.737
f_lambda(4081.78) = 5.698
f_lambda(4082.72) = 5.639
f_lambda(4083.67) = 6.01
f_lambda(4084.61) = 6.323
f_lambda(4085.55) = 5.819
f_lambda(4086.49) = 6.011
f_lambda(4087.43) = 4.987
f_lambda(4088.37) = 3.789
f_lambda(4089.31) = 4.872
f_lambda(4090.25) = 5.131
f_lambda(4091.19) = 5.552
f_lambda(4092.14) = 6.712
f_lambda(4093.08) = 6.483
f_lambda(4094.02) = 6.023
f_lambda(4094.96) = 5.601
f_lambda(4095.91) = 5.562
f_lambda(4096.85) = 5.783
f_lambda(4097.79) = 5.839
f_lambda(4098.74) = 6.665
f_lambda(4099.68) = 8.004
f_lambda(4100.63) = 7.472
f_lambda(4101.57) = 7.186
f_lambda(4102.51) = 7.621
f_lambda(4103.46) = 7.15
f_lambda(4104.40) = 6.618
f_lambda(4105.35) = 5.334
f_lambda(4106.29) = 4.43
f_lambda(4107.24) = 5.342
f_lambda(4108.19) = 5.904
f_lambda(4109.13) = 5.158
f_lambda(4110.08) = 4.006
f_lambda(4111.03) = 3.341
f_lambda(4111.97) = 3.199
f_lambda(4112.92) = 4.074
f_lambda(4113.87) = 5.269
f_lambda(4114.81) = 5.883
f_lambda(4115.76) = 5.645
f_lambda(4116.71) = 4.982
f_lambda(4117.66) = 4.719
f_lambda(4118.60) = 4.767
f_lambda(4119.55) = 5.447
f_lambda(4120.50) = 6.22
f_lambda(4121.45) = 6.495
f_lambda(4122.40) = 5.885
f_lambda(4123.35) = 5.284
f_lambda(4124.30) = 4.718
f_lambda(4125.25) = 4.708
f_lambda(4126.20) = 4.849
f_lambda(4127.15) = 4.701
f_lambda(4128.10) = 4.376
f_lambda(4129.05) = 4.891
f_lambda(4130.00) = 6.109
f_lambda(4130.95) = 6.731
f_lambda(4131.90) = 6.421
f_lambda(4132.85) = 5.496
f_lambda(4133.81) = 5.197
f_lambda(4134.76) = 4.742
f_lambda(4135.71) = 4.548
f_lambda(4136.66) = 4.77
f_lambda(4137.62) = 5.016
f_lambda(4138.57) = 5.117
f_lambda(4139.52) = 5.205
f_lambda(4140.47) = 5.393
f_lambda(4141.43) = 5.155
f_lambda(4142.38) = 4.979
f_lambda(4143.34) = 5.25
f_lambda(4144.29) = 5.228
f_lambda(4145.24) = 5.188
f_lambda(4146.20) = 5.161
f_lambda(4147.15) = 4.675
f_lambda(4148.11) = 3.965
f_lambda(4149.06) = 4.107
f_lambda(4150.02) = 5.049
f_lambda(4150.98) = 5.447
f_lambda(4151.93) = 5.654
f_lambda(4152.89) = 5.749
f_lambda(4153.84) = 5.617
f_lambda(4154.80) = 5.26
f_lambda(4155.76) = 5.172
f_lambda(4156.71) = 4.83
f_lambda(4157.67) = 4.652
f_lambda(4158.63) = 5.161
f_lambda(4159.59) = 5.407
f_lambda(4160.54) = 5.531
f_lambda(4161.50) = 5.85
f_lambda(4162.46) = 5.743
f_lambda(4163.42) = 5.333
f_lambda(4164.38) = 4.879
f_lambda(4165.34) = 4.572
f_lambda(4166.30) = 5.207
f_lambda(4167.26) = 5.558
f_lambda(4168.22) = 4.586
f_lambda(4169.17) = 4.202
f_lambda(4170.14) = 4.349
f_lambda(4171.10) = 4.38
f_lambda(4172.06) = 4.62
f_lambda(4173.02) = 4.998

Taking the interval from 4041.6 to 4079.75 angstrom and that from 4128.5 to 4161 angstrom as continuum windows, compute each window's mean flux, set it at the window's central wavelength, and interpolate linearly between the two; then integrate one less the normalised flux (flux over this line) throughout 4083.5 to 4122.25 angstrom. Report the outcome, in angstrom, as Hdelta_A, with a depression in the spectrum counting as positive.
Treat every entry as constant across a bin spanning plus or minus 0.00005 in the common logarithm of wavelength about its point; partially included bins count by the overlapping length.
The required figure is 0.1 angstrom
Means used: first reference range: 6.1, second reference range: 5.2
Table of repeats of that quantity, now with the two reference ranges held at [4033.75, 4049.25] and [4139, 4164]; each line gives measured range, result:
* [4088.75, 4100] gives -1.28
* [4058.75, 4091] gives -3.69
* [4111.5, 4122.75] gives 0.18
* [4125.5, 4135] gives -0.18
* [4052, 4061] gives -0.94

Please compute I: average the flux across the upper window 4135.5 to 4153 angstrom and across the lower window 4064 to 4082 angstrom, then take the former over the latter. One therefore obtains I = 0.79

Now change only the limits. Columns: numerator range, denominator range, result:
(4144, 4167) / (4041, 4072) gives 0.85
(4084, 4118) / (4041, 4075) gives 0.92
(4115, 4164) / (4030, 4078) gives 0.88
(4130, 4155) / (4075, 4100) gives 0.89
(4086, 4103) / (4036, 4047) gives 1.08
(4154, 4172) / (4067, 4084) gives 0.80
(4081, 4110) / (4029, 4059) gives 1.04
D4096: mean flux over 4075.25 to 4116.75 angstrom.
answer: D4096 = 5.72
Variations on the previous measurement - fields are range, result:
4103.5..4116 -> 5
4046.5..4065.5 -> 5.96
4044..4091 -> 5.98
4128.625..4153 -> 5.19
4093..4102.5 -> 6.52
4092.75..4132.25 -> 5.59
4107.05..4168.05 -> 5.14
